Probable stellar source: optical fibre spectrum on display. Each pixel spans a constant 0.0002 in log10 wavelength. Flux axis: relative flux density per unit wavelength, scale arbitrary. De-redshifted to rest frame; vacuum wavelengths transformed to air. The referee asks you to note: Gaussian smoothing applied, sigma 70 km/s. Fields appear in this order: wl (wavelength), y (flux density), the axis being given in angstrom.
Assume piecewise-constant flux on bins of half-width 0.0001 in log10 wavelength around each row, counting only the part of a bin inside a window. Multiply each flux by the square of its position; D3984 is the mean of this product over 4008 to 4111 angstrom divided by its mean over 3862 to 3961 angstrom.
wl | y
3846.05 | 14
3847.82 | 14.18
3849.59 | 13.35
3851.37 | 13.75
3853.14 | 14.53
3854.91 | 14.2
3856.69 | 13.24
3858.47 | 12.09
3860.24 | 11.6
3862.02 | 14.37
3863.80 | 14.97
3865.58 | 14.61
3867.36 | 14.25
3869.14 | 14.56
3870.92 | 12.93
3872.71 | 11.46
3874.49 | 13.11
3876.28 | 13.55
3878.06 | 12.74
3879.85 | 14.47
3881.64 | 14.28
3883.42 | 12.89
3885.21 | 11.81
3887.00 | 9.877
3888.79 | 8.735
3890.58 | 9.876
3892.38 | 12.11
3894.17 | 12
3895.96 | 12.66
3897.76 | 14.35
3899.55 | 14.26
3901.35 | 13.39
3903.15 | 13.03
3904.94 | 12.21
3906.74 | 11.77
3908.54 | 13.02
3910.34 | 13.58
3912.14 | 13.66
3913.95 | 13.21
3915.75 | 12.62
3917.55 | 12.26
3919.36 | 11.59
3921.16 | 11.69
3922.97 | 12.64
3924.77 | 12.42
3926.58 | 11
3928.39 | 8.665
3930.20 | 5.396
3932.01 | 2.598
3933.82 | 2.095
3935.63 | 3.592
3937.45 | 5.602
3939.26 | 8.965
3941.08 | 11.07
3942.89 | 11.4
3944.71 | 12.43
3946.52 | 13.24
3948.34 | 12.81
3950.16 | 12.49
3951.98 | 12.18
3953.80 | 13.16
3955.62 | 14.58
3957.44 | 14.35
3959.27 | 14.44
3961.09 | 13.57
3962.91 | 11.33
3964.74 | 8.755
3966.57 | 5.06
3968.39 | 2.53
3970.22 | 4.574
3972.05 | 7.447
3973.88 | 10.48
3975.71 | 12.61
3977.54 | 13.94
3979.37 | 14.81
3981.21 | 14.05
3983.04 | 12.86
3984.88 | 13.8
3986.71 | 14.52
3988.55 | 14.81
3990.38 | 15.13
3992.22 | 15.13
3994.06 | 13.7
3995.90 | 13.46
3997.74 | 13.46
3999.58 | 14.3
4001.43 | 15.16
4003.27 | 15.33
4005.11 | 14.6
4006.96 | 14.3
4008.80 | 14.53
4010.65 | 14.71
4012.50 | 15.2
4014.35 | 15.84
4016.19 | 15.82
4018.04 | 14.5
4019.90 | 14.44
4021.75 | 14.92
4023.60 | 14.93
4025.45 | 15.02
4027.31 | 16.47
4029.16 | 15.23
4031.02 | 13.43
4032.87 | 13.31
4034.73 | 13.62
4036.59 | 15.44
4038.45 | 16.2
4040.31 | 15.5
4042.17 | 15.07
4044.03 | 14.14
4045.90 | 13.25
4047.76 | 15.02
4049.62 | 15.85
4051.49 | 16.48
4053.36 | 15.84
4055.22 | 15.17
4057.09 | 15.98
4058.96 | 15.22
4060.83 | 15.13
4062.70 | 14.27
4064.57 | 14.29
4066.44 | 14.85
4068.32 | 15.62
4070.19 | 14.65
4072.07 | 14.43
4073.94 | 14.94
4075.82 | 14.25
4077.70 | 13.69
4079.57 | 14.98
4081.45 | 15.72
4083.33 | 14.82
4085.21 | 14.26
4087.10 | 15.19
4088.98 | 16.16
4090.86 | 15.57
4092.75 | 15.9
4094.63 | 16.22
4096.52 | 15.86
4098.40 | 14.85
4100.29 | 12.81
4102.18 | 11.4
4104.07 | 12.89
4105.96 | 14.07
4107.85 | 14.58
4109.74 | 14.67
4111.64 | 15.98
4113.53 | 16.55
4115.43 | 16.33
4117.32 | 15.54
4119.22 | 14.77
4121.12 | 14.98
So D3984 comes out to 1.36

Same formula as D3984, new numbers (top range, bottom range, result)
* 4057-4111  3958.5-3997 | 1.32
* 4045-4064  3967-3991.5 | 1.36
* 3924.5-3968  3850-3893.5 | 0.80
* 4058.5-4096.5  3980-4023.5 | 1.07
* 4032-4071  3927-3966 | 1.56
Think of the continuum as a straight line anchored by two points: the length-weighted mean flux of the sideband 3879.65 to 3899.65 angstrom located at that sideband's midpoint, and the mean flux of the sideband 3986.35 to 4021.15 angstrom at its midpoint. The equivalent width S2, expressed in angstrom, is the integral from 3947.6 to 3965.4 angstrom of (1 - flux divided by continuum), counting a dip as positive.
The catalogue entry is 1.0 angstrom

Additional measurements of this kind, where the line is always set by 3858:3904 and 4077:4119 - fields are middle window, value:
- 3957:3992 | 5.6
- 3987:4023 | -1.7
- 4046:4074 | -1.1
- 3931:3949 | 6.9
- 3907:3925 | 0.7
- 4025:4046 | -0.7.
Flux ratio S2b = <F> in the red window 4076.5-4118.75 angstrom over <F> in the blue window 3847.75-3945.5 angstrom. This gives 1.26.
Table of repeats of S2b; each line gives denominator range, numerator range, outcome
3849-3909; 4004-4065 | 1.16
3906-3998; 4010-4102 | 1.33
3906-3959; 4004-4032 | 1.37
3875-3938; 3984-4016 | 1.31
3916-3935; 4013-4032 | 1.66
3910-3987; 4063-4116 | 1.38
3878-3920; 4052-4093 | 1.20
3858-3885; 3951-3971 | 0.78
